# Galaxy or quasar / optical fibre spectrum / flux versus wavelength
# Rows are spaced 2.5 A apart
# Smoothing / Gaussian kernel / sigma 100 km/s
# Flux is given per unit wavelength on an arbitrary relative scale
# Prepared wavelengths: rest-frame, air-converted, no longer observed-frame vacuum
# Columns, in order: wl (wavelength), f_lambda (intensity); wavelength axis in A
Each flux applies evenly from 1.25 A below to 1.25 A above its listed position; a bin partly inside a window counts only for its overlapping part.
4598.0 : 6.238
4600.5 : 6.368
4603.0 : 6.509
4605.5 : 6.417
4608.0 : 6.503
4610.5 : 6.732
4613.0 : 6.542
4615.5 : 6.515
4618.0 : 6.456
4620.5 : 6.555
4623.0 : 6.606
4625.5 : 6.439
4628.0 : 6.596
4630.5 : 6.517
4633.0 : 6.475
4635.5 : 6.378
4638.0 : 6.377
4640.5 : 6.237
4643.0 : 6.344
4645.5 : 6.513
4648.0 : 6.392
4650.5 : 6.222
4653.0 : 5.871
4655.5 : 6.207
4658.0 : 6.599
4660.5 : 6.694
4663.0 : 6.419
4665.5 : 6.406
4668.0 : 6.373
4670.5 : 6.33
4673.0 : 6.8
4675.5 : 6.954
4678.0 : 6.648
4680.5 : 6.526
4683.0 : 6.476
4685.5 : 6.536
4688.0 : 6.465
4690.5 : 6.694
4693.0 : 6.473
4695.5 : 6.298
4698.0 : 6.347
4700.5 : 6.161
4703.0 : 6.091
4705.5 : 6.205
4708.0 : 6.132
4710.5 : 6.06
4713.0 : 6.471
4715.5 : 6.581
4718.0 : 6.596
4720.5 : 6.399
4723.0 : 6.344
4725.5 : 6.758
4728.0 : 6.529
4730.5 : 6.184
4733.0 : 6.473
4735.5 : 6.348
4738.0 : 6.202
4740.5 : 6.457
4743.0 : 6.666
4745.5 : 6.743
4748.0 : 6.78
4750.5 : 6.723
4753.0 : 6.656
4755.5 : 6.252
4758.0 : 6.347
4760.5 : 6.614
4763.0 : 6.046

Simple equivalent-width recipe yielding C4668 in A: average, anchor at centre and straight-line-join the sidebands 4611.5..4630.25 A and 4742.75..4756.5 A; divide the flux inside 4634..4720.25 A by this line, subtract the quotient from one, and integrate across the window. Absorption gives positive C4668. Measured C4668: 2.2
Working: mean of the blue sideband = 6.53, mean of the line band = 6.41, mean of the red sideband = 6.64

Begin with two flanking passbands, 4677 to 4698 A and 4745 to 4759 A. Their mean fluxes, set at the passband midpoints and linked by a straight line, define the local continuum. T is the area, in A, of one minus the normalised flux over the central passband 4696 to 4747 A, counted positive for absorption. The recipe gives 1.2 A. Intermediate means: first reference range 6.5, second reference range 6.58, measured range 6.39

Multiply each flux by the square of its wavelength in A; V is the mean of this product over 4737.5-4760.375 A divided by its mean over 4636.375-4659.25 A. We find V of 1.1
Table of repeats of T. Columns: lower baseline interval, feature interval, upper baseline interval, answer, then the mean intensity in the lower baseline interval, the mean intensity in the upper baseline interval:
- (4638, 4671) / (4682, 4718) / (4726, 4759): 0.36 A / 6.36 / 6.5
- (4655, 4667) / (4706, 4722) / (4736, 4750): 0.42 A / 6.48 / 6.57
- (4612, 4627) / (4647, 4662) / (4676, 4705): 0.34 A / 6.52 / 6.44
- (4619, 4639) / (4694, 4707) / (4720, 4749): 0.54 A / 6.49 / 6.49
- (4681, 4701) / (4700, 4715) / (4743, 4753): 0.73 A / 6.44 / 6.73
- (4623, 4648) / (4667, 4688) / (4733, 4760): -0.35 A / 6.44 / 6.52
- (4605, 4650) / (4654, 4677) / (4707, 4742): -0.29 A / 6.47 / 6.4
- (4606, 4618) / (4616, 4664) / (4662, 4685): 0.97 A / 6.55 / 6.55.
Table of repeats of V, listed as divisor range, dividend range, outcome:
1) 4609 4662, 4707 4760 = 1.05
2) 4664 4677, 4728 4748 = 1.01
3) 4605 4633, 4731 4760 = 1.05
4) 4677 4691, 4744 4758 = 1.04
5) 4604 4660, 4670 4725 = 1.03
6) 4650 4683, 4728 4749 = 1.03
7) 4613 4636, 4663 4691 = 1.03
